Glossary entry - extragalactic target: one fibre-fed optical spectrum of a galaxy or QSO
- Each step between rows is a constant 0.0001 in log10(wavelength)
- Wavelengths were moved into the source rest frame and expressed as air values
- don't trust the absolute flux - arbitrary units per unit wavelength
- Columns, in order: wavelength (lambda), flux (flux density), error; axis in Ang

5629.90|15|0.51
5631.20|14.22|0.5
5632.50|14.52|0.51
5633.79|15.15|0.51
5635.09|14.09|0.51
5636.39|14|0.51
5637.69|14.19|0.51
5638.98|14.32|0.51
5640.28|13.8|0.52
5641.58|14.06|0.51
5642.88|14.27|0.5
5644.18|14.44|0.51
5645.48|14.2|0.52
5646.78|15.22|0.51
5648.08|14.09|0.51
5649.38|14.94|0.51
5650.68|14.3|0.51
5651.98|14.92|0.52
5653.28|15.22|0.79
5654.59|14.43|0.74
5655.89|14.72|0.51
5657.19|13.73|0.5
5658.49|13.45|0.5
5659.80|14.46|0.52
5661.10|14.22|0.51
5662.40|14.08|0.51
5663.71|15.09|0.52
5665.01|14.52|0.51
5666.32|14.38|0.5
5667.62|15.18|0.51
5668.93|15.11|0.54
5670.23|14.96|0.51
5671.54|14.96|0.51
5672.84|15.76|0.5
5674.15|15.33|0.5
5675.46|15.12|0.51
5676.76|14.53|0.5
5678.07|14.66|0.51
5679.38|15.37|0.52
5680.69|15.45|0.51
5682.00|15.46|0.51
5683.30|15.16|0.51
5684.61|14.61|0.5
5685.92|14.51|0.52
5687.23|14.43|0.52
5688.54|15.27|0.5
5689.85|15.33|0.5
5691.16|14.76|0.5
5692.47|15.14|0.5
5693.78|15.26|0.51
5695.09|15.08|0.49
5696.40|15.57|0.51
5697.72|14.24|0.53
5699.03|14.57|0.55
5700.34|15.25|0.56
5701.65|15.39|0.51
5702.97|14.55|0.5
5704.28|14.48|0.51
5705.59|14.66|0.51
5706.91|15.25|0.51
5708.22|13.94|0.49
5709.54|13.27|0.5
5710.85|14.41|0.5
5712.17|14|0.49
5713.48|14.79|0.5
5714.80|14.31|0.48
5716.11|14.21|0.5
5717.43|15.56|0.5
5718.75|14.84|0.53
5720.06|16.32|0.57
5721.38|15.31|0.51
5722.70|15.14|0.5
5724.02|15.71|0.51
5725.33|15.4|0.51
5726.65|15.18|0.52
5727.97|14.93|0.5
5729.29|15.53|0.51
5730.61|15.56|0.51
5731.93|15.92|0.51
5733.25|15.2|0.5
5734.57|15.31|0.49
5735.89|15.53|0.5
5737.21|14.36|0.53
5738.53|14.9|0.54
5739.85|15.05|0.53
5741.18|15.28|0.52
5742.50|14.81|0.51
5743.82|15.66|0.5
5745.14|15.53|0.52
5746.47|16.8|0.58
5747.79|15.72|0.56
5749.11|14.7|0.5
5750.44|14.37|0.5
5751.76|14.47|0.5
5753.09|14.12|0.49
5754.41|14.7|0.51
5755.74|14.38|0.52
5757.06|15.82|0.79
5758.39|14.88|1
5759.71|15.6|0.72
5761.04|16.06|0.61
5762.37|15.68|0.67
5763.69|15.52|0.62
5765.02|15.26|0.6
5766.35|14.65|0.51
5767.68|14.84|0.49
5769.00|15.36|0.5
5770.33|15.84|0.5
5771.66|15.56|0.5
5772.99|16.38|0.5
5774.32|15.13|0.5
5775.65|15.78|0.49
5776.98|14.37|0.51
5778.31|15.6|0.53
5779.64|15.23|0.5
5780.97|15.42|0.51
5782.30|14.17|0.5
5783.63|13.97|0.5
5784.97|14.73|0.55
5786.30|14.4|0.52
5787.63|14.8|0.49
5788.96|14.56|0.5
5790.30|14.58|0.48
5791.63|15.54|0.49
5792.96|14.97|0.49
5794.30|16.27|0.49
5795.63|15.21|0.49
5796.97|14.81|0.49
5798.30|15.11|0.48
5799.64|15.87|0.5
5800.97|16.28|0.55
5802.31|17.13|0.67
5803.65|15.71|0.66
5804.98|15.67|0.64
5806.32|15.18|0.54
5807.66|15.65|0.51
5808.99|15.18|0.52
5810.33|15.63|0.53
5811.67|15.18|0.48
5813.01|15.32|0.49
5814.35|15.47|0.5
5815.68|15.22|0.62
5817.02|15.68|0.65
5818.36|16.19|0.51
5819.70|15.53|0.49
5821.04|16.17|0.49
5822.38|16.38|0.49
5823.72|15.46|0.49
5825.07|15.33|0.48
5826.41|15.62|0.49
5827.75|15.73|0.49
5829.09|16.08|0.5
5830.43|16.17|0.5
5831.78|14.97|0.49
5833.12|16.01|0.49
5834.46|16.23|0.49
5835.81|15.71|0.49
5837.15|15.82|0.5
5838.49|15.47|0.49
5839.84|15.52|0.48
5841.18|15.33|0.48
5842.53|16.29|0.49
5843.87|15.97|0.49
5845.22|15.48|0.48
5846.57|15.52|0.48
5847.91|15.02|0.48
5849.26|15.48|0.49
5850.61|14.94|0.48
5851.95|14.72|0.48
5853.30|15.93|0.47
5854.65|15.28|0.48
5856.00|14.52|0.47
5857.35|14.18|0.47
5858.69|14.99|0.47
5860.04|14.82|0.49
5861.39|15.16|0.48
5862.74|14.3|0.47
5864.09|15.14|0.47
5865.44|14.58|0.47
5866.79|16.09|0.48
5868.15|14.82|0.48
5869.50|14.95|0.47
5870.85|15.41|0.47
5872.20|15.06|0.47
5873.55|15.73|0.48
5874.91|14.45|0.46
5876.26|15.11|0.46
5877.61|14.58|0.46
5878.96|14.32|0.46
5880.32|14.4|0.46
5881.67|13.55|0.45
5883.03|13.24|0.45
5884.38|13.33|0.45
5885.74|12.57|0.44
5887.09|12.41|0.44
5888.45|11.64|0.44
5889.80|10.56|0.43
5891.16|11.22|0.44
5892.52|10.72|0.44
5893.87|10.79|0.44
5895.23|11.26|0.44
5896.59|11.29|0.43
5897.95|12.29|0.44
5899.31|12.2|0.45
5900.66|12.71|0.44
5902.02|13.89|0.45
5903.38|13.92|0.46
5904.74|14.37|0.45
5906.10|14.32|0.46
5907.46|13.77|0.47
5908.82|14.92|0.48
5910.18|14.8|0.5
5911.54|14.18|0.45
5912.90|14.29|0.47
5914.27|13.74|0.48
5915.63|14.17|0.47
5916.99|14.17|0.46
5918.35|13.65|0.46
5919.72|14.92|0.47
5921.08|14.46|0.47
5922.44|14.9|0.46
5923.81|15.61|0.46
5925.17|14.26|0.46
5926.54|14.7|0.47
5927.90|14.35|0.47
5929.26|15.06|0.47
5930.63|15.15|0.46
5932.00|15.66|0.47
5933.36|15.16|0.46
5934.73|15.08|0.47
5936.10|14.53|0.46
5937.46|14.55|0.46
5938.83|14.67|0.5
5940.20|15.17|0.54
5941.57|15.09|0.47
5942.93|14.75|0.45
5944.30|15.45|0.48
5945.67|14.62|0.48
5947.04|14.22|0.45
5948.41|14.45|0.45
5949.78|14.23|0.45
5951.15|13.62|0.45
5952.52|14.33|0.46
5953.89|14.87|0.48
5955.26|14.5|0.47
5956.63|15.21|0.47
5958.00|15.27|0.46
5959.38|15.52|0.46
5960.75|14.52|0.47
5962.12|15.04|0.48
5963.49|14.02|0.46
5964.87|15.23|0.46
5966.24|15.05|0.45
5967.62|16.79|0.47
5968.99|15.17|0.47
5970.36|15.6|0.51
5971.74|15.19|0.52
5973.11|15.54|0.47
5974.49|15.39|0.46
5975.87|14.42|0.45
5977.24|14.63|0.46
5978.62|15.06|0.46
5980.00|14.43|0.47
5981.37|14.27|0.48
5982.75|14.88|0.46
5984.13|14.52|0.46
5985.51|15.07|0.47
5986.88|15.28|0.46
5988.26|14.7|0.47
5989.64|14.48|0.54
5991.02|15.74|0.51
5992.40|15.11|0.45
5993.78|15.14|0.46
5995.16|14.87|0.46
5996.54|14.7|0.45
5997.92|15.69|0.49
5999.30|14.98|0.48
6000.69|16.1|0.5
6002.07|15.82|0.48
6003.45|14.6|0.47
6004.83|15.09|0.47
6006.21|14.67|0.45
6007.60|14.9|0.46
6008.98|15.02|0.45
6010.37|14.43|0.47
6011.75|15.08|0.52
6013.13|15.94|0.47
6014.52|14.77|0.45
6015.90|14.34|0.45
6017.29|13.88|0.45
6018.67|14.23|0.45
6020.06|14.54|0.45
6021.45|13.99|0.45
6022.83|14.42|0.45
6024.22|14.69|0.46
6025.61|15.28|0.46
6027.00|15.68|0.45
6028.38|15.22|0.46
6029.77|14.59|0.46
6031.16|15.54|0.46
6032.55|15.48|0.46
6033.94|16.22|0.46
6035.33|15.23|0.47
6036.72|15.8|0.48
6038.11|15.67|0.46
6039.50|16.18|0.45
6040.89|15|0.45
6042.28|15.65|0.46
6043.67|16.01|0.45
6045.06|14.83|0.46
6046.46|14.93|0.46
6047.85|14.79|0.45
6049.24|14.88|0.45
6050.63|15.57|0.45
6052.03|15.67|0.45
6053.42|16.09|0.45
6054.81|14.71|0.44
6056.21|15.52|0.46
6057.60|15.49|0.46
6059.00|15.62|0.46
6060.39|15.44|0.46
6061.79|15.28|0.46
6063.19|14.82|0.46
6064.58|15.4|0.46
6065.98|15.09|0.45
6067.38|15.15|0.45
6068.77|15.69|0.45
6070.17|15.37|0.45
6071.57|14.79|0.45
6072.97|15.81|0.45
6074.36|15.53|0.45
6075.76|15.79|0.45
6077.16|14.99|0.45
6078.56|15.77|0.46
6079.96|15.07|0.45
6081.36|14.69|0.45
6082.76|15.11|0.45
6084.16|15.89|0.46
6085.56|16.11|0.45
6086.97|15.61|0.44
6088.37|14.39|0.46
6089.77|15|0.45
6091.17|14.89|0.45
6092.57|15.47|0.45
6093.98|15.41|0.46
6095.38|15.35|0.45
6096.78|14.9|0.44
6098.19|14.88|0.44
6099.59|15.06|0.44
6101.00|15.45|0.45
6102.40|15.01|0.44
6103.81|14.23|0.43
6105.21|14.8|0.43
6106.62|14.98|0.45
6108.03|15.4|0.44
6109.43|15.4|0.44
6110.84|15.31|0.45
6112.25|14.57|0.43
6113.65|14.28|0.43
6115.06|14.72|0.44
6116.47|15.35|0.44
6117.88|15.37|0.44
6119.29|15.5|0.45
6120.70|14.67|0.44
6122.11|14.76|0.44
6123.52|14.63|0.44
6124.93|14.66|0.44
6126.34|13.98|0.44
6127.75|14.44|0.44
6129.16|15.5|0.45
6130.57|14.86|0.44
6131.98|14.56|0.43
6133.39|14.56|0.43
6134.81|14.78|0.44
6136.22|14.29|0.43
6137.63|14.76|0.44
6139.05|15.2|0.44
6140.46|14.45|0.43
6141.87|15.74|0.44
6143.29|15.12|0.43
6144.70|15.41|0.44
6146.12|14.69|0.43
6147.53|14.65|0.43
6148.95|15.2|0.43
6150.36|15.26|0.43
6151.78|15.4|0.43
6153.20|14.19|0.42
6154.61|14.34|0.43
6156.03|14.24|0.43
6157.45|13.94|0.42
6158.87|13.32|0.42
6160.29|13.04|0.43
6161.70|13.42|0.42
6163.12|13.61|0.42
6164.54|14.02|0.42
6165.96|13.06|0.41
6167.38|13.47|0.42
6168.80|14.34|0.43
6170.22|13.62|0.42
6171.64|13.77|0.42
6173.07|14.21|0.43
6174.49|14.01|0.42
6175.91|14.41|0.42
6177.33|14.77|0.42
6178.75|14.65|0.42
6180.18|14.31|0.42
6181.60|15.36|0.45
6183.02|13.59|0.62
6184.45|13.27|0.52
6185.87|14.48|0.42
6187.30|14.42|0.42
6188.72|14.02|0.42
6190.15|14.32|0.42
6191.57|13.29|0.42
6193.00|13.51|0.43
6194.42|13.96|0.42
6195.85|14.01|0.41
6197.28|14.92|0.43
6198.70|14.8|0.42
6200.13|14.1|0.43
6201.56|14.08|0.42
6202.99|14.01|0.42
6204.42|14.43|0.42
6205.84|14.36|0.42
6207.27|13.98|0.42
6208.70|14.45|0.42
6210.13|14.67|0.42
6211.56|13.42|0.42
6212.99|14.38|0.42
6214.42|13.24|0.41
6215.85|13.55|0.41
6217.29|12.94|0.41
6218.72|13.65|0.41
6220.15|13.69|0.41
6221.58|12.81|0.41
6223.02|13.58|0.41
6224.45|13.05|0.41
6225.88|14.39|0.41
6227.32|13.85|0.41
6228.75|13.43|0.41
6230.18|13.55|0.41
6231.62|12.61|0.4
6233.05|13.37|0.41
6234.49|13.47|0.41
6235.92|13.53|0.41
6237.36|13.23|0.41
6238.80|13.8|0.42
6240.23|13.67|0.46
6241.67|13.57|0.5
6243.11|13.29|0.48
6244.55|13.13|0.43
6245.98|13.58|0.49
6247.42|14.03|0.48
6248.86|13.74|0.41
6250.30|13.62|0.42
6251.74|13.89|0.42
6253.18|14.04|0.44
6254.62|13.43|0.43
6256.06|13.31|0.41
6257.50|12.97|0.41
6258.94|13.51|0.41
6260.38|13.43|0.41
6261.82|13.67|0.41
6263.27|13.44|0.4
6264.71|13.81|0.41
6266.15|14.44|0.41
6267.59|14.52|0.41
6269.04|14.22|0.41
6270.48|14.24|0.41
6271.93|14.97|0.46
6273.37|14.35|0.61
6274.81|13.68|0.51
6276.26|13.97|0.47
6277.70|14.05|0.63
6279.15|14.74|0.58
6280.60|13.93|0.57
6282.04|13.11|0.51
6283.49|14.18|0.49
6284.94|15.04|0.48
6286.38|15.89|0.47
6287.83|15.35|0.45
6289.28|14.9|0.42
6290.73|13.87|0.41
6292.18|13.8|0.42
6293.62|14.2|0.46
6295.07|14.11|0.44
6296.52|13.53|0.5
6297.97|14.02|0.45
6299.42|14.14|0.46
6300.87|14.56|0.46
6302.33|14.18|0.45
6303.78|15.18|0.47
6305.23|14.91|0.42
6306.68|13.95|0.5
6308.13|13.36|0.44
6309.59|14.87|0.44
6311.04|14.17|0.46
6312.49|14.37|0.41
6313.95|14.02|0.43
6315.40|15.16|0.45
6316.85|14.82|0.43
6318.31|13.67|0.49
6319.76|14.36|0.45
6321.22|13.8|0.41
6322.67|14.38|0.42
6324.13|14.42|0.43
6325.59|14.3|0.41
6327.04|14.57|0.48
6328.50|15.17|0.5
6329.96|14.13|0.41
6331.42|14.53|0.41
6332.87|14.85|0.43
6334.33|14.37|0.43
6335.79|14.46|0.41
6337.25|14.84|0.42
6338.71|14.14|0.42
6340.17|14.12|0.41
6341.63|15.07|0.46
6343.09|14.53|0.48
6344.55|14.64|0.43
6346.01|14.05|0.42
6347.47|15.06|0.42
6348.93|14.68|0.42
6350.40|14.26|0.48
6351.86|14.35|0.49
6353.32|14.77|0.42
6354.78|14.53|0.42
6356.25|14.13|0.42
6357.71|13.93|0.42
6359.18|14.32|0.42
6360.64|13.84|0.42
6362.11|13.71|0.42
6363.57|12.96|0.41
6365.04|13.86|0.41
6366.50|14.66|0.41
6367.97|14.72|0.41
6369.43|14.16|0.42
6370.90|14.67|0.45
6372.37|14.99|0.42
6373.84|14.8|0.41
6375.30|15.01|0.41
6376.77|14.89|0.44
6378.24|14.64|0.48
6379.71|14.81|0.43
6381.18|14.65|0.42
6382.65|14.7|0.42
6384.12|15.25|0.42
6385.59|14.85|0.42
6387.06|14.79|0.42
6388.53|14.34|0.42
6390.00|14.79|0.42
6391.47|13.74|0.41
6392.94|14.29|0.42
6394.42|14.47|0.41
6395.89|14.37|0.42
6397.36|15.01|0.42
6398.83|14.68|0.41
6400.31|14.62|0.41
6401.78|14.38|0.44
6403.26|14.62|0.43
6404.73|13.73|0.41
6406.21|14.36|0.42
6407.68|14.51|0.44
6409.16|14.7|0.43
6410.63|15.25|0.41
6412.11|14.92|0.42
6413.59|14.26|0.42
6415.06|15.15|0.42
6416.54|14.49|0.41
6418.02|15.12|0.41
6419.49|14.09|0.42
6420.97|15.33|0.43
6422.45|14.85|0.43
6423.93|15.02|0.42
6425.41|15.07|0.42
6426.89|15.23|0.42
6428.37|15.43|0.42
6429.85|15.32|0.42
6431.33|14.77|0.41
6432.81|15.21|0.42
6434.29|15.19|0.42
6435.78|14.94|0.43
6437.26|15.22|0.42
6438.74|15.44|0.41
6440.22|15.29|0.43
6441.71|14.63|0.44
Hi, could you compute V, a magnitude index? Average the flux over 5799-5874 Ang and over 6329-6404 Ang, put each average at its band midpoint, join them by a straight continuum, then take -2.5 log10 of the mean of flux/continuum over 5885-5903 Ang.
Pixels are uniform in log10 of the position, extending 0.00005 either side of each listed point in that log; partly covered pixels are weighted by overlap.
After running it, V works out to 0.28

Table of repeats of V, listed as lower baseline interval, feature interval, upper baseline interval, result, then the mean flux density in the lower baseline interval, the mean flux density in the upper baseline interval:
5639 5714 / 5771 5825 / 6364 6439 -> -0.05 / 14.7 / 14.7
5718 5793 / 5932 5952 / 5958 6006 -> 0.03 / 15.2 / 15.1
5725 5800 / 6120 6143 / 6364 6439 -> 0.01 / 15.2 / 14.7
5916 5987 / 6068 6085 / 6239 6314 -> -0.06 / 14.8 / 14.1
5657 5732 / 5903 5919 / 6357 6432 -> 0.05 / 14.9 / 14.6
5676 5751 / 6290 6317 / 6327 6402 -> 0.02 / 15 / 14.5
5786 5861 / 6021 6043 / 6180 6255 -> -0.05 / 15.5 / 13.8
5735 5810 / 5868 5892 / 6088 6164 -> 0.11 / 15.2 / 14.8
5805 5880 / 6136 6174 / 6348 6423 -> 0.04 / 15.4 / 14.5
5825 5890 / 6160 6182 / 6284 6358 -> 0.04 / 14.9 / 14.4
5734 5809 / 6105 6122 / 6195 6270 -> -0.07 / 15.2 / 13.7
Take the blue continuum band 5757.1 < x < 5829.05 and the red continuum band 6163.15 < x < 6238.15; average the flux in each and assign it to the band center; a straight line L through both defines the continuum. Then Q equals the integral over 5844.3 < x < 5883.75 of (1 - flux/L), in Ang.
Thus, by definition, 0.65 Ang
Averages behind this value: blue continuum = 15.4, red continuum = 13.9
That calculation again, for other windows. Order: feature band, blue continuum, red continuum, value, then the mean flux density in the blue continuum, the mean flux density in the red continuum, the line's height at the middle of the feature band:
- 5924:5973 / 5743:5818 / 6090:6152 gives 0.70 Ang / 15.3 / 14.9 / 15.1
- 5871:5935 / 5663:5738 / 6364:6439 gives 4.90 Ang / 15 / 14.7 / 14.9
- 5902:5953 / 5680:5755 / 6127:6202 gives 0.43 Ang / 15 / 14.3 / 14.7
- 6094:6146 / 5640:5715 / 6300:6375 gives -1.49 Ang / 14.7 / 14.4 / 14.5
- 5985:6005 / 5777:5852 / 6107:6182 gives -0.26 Ang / 15.5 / 14.6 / 15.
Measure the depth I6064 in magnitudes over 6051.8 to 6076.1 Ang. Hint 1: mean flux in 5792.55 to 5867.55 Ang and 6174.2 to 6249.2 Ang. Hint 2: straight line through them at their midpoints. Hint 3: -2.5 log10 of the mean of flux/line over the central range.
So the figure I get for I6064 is -0.066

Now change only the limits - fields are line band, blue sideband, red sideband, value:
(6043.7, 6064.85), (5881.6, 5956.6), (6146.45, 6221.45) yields -0.10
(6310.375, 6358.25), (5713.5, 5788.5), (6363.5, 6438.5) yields 0.02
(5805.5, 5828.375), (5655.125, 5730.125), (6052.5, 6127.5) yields -0.04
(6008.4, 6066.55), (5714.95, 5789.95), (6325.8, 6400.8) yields -0.02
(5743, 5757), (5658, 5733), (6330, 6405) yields -0.01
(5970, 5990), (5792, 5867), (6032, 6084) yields 0.04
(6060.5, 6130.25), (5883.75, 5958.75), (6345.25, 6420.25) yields -0.07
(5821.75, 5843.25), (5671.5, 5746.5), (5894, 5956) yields -0.08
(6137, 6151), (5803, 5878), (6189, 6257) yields -0.07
